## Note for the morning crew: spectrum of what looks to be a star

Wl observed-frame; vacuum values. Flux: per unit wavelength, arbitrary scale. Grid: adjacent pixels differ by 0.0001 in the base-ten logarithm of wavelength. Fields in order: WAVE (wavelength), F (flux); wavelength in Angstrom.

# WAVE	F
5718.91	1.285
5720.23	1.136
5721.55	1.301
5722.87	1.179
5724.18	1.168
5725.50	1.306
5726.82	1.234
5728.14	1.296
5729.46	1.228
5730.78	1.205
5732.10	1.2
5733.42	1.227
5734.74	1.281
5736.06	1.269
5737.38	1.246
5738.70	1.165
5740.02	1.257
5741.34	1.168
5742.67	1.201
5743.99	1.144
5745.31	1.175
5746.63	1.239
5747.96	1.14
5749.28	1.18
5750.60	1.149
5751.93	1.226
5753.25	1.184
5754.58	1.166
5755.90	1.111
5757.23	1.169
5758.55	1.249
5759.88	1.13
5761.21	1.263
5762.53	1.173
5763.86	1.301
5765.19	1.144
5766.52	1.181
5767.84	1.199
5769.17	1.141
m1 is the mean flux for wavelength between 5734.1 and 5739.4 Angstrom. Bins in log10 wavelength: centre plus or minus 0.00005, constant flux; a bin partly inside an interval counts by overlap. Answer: 1.24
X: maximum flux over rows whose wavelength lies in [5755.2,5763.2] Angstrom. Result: 1.263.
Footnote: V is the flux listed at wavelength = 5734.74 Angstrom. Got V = 1.281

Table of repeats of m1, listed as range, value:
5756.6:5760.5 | 1.18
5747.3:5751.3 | 1.16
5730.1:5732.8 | 1.2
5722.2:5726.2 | 1.22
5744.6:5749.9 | 1.18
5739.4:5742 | 1.21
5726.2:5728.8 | 1.26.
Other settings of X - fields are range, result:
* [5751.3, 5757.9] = 1.226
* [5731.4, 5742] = 1.281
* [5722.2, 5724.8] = 1.179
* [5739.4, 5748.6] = 1.257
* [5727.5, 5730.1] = 1.296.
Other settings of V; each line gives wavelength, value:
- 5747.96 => 1.14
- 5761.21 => 1.263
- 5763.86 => 1.301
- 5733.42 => 1.227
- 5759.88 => 1.13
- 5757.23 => 1.169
